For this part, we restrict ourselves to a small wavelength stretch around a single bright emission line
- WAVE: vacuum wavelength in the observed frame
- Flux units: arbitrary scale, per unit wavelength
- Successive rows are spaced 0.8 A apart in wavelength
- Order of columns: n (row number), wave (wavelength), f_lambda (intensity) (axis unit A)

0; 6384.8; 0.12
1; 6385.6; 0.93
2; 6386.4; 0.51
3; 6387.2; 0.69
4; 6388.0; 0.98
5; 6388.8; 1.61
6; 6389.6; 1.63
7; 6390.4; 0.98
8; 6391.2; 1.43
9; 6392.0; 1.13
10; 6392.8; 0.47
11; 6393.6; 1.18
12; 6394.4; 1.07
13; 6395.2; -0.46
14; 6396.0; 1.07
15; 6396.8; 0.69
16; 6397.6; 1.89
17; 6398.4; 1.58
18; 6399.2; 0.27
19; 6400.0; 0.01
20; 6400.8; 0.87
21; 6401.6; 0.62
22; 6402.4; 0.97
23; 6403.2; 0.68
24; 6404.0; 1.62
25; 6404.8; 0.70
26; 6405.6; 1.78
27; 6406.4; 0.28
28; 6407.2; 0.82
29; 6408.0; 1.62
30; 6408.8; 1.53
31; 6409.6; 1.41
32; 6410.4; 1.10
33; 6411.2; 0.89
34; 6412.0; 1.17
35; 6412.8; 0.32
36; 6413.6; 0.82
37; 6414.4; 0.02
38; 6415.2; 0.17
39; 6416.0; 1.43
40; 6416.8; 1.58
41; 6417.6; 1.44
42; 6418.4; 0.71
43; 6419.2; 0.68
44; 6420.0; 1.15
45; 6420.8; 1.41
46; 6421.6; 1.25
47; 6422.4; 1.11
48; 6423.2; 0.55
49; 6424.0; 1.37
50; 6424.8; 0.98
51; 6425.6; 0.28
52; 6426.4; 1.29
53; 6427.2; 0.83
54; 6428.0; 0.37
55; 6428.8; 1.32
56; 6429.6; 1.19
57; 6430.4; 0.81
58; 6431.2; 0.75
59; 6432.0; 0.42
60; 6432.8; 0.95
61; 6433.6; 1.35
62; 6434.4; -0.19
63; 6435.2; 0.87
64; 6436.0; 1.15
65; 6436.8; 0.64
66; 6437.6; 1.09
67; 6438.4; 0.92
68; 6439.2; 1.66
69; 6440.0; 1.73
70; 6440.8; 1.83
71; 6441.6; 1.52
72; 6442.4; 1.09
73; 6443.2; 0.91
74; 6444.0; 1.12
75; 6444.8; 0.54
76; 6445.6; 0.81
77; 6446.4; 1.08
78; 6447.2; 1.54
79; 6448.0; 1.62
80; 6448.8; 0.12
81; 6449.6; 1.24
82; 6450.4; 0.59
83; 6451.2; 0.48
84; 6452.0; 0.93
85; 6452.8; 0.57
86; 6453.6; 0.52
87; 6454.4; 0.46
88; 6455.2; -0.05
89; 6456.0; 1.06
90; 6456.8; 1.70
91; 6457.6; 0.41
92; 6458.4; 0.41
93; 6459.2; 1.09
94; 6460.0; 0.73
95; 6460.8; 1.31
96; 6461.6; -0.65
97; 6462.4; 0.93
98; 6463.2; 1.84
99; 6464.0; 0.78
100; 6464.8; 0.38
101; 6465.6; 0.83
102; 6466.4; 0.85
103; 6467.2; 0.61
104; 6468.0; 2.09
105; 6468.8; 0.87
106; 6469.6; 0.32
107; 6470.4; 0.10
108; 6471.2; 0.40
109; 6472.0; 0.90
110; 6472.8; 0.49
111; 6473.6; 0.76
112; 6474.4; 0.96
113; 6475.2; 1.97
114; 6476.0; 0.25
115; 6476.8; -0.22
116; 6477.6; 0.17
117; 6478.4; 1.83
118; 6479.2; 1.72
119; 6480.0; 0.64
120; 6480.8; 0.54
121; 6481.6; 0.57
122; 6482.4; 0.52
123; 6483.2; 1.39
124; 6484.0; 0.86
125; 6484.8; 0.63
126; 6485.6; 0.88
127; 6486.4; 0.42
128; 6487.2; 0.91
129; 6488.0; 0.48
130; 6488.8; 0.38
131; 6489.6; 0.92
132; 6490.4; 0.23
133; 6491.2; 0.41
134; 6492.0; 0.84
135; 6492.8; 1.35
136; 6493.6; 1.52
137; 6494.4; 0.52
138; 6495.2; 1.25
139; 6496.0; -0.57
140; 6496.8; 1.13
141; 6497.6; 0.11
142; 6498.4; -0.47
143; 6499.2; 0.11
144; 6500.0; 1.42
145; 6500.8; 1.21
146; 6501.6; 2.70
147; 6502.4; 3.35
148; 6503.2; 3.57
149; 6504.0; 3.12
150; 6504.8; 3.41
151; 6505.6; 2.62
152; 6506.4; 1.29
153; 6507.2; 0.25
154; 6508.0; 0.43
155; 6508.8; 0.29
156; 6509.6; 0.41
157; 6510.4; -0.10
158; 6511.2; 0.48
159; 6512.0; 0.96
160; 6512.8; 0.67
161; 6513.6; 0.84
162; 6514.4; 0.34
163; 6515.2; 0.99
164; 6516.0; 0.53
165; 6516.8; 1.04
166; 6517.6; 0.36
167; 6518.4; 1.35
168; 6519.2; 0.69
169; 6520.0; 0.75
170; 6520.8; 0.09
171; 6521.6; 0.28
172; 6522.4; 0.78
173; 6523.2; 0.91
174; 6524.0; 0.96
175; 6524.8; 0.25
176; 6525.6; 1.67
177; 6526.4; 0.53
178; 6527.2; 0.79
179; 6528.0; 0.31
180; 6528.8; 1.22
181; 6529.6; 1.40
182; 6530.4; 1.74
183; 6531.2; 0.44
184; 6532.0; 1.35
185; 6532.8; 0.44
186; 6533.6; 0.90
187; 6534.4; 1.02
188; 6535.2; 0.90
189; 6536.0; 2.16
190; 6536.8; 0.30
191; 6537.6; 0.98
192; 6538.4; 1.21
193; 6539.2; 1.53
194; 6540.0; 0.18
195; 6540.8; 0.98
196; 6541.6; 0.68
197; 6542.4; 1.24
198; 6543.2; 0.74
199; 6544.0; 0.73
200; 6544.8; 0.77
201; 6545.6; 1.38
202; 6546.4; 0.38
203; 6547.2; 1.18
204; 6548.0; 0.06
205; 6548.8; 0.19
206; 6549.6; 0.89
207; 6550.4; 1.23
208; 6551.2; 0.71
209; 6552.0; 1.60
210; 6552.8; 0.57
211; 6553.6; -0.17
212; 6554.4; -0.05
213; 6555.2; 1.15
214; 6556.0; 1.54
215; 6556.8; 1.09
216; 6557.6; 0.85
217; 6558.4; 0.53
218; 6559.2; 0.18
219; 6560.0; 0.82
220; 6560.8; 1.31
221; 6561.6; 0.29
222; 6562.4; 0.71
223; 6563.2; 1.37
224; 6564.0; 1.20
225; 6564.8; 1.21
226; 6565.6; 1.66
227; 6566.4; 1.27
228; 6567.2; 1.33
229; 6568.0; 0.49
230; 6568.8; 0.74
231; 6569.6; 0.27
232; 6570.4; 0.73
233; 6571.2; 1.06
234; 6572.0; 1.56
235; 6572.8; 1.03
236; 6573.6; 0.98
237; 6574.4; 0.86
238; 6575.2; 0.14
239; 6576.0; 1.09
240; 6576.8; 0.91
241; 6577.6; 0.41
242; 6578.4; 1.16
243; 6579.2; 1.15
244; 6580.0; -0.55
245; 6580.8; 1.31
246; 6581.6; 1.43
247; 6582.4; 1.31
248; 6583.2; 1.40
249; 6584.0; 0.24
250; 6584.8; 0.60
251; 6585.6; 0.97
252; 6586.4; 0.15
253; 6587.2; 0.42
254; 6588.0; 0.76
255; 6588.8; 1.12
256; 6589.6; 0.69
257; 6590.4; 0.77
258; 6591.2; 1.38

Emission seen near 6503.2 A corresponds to [O III] 5007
